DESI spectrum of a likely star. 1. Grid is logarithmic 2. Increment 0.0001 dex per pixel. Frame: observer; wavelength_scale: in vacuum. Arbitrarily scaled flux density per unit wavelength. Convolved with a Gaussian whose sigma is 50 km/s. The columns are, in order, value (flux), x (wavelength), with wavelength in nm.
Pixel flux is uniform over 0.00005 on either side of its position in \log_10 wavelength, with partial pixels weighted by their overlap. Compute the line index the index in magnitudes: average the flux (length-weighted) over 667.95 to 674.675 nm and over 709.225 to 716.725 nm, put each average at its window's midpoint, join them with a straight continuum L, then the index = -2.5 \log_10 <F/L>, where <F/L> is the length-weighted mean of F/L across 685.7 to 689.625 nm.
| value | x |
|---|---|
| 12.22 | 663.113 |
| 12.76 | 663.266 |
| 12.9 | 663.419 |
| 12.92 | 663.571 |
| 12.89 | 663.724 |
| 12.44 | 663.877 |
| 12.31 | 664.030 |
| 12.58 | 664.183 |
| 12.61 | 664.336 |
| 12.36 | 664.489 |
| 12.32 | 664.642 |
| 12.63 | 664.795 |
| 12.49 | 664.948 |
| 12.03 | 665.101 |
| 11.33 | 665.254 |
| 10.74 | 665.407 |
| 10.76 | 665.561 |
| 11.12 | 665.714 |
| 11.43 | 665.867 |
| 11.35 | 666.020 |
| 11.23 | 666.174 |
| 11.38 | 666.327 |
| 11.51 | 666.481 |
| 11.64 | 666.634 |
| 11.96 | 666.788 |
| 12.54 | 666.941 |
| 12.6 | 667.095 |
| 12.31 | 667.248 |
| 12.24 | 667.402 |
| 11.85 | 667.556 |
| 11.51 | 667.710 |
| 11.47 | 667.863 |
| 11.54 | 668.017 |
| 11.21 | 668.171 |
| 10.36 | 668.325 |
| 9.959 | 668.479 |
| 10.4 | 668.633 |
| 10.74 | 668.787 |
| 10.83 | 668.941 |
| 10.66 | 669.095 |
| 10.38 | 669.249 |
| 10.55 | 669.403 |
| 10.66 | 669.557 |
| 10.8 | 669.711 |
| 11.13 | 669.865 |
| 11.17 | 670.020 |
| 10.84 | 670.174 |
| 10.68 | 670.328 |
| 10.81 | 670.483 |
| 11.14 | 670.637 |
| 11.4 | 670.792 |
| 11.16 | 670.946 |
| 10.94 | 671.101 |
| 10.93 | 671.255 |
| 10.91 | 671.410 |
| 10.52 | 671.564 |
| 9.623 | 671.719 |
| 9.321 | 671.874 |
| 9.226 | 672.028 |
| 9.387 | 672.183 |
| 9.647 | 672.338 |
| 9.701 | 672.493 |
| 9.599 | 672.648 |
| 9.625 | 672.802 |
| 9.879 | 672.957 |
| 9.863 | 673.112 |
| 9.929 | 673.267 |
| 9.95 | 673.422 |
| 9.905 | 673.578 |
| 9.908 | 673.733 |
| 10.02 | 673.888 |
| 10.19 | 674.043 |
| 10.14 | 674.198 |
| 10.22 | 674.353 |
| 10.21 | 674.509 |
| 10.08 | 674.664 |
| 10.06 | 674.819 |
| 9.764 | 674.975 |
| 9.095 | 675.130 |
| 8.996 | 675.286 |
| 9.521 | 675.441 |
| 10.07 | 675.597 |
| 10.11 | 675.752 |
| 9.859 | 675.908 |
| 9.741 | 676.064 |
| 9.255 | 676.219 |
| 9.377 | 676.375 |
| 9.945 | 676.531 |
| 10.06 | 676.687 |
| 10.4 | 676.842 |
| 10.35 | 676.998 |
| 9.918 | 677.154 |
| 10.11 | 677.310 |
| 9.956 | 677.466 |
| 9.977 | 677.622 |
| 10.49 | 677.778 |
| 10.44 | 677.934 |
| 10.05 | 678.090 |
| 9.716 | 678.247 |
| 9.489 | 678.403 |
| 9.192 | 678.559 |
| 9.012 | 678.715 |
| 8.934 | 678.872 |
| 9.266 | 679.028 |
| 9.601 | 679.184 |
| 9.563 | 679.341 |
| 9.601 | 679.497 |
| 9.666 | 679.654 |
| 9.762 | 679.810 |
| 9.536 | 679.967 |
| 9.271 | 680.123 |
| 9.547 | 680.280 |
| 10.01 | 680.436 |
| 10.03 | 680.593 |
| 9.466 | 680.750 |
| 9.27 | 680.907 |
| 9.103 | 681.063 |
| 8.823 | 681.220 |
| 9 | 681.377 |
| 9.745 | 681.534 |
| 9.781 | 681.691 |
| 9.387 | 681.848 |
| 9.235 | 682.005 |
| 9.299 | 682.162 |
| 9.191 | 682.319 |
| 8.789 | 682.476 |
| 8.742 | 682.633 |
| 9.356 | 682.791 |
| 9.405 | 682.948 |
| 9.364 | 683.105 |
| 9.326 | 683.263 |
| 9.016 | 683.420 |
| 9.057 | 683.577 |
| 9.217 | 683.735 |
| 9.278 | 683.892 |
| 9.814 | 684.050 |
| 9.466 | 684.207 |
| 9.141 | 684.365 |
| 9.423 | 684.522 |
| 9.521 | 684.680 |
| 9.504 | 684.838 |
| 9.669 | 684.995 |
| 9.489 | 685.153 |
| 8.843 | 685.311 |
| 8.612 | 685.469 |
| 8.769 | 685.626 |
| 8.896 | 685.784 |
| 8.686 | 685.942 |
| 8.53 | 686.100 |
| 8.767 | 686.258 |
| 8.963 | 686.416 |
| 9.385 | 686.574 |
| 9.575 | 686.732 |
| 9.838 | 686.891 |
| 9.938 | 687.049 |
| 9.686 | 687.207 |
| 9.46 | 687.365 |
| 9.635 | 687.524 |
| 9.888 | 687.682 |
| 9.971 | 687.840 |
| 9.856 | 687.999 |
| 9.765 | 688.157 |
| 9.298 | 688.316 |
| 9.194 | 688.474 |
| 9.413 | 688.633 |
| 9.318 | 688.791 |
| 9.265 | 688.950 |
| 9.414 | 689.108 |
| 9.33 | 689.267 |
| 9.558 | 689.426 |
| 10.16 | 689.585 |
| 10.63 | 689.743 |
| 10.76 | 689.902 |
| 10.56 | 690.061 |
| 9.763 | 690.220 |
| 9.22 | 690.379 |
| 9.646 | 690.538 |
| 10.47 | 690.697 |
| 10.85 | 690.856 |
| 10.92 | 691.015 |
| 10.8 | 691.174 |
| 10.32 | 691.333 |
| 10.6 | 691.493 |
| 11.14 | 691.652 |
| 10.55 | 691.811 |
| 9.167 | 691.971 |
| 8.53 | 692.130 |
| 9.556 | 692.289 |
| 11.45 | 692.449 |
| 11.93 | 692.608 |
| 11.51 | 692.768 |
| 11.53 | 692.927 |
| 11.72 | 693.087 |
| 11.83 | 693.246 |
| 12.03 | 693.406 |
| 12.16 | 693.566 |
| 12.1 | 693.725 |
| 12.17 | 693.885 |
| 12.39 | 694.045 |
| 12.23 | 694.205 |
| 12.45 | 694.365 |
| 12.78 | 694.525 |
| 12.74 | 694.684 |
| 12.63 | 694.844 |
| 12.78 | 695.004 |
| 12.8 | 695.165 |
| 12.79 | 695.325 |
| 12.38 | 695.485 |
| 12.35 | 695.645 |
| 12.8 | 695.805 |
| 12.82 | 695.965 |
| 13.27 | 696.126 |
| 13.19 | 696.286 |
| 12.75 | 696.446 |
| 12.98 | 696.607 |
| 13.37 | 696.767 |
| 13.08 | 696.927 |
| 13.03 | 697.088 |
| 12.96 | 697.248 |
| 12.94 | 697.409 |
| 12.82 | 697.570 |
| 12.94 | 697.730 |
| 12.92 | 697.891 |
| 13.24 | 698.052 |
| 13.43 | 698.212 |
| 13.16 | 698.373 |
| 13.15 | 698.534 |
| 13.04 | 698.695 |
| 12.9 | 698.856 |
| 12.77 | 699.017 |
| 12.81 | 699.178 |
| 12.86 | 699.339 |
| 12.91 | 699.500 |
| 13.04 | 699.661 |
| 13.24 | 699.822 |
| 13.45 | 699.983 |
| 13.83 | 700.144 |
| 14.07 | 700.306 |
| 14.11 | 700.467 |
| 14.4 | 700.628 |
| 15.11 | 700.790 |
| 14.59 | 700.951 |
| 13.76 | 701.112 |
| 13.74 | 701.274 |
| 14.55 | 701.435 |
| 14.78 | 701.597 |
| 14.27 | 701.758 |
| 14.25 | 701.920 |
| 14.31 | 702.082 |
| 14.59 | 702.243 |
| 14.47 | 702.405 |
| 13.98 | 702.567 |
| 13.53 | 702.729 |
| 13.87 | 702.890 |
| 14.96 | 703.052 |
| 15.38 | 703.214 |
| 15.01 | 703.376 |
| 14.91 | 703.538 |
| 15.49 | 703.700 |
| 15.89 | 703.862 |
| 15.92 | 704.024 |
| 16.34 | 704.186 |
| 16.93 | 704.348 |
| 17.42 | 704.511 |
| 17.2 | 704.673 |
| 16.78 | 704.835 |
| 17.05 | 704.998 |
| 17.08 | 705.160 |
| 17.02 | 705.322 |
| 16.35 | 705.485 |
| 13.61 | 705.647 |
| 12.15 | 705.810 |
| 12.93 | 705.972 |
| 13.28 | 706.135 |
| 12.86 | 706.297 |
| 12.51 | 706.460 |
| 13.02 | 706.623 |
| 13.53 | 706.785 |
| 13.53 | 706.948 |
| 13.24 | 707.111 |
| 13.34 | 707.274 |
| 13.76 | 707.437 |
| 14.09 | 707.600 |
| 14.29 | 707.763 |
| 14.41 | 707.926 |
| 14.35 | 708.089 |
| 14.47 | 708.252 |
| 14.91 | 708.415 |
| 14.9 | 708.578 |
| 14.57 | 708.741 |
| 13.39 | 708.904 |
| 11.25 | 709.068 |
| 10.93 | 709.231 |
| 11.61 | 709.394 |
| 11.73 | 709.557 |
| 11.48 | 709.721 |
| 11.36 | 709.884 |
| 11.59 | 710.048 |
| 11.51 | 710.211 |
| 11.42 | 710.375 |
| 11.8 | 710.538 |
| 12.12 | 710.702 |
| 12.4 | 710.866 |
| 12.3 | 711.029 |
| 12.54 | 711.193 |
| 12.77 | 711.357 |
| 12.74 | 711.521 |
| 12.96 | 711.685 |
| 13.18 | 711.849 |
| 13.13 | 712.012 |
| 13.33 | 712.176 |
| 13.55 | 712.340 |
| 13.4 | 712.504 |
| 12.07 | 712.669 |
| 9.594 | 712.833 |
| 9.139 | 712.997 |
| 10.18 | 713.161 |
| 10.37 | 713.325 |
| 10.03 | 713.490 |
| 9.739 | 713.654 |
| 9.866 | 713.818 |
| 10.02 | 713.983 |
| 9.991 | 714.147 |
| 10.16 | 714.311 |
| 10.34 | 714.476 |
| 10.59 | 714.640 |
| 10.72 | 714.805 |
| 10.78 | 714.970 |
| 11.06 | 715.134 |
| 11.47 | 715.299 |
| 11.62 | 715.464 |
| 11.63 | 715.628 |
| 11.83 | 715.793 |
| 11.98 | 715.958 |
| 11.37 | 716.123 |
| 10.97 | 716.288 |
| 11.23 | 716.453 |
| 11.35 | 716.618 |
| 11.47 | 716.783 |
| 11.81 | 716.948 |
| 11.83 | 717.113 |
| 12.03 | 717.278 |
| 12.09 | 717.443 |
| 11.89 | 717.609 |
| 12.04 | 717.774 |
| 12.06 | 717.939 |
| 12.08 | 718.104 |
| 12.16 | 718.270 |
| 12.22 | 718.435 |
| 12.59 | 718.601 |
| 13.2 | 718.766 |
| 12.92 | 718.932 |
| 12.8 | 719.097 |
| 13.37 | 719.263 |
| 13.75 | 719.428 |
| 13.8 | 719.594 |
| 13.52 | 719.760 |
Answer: 0.15 mag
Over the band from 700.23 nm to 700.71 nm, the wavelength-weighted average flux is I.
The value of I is 14.2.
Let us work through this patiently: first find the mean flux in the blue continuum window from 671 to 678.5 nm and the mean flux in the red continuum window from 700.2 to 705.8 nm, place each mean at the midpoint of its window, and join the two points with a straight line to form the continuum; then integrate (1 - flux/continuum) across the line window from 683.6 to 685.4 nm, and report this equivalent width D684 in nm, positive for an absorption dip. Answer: 0.36 nm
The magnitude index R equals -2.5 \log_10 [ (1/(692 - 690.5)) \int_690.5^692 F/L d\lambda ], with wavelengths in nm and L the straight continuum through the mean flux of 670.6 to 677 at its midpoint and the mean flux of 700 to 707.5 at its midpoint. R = 0.21 mag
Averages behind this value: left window 9.99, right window 14.6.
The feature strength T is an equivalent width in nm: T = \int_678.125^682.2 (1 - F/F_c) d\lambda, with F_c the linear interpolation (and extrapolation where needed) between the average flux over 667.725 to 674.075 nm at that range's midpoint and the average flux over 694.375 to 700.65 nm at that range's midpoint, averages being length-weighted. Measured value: 0.68 nm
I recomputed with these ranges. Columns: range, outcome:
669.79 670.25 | 11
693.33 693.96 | 12.1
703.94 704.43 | 16.4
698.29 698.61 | 13.1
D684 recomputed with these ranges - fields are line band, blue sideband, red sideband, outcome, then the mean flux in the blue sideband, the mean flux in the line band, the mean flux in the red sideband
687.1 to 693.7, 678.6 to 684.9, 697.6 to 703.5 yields 0.660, 9.36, 10.3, 13.8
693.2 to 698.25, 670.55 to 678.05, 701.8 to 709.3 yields 0.149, 10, 12.7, 14.5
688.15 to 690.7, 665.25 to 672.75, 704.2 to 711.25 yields 0.545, 10.9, 9.73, 13.7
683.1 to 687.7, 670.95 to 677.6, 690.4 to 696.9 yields 0.709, 9.93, 9.28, 11.8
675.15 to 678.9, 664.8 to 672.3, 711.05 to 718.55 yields 0.455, 11.1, 9.79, 11.5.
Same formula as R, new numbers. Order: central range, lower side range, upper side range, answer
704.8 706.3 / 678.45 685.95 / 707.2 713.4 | -0.24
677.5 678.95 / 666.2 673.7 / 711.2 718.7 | 0.13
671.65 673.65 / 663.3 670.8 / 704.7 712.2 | 0.21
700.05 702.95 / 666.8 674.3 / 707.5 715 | -0.21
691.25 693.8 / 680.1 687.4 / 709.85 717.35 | -0.11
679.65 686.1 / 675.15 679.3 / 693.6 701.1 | 0.15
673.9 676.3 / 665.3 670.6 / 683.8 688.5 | 0.07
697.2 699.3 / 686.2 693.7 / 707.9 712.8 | -0.16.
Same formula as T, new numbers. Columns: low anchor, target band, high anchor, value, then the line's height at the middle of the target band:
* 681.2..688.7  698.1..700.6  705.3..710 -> -0.29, 11.9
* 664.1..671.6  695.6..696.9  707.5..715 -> -0.13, 11.8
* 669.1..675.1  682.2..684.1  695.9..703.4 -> 0.39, 11.6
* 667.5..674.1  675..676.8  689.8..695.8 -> 0.17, 10.7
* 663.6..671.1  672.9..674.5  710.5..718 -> 0.20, 11.5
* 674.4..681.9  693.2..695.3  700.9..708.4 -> 0.05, 12.7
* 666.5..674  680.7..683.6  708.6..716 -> 0.46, 10.9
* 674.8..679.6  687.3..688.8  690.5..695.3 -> 0.18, 10.9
